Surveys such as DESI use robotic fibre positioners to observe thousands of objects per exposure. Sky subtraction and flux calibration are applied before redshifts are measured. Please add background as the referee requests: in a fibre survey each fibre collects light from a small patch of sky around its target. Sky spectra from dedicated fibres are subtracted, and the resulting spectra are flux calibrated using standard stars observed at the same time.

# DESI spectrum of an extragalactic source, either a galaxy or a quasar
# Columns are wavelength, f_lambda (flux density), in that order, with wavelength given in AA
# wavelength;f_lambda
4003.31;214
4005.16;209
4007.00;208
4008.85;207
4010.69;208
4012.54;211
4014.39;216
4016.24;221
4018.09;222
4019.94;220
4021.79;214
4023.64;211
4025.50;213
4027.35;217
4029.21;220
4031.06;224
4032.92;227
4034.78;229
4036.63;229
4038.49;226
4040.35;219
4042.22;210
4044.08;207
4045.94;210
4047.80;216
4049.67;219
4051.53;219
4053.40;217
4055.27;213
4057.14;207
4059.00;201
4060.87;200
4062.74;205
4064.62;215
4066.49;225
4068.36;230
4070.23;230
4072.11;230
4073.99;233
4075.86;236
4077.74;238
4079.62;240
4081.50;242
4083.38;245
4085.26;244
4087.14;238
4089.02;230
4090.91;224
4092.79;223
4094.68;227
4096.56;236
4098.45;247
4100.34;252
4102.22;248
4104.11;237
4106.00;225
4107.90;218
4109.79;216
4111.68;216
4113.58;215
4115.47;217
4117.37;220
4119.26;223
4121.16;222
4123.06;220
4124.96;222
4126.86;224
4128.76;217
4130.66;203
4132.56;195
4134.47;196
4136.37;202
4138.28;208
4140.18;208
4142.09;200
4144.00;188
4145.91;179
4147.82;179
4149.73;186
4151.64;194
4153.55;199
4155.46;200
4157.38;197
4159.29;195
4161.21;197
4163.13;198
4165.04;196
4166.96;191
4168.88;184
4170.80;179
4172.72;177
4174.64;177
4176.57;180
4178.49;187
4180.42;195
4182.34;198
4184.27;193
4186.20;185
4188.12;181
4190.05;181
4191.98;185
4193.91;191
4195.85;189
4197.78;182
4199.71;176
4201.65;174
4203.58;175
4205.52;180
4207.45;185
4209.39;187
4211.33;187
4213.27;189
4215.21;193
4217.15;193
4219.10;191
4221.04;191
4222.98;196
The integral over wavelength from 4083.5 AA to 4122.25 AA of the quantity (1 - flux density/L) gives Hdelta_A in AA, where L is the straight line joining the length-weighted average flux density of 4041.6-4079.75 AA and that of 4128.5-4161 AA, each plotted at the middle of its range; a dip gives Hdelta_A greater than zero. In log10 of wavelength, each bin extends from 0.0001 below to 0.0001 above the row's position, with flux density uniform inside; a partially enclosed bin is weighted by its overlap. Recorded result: -4.03 AA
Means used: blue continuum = 219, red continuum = 196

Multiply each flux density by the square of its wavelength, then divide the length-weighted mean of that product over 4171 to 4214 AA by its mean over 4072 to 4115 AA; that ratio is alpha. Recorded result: 0.8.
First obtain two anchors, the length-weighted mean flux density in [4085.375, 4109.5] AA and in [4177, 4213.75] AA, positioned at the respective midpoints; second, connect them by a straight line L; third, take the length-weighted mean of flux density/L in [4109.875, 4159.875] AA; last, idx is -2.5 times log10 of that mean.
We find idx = 0.05 mag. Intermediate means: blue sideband 234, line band 205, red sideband 185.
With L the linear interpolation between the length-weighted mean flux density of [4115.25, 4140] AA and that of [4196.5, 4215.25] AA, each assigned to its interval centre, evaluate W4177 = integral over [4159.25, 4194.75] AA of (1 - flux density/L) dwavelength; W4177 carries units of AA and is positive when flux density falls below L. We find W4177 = 1.1 AA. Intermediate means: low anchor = 213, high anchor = 182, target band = 188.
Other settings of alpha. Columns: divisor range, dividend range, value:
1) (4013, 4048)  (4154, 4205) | 0.92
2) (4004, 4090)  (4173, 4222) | 0.90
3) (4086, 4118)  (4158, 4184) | 0.85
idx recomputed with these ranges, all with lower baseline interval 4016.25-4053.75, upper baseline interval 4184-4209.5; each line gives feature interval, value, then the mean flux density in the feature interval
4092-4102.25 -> -0.165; 238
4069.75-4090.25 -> -0.138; 237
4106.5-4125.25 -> -0.094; 219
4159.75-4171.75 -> -0.008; 191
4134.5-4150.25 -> 0.004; 194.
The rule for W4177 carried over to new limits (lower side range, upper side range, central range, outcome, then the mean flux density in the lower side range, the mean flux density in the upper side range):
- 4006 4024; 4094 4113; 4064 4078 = -0.26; 214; 232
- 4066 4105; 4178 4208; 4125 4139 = 0.43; 236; 185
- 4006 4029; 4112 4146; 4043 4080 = -1.19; 214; 210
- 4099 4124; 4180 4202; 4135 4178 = 2.46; 226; 186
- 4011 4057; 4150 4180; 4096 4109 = -2.18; 218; 190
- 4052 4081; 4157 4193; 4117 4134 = -1.01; 222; 188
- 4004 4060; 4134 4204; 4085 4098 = -1.75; 216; 189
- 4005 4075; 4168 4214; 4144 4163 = 0.03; 217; 184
